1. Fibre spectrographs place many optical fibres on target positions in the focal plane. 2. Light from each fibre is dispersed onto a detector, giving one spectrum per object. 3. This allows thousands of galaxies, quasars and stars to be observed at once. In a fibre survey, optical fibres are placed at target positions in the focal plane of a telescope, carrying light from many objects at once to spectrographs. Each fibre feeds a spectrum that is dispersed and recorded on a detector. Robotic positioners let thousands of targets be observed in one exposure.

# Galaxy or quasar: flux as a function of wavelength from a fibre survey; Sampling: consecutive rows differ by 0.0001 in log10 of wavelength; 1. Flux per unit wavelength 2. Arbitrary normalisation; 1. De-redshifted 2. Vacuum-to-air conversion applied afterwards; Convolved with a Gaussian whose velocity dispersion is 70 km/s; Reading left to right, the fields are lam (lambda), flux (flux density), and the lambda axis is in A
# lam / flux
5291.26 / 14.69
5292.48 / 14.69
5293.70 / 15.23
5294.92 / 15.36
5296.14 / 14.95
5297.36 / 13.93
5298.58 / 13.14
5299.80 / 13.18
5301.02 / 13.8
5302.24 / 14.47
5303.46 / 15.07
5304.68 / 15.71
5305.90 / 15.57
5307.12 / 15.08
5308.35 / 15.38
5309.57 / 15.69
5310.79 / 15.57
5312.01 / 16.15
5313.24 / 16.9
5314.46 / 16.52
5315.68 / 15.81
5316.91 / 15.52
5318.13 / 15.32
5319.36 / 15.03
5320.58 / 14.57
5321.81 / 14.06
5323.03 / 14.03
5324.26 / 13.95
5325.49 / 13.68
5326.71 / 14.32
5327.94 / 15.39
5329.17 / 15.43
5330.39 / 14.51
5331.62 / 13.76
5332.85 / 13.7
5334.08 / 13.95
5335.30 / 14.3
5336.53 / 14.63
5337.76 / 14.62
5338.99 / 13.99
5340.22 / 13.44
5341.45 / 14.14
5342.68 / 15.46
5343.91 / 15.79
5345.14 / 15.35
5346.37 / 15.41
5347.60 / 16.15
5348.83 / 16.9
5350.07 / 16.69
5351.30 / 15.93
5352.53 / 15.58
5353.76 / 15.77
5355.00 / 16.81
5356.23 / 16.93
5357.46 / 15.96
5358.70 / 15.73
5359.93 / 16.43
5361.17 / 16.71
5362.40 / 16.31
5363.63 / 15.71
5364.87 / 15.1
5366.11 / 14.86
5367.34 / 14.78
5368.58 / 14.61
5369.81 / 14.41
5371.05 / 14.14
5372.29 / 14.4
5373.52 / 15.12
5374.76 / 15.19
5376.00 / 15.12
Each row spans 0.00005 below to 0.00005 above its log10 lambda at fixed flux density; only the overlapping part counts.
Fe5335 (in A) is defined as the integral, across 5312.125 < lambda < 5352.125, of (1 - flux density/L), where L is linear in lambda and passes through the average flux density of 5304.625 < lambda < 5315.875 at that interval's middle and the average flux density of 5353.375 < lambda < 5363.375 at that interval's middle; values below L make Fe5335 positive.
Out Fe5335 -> 2.7 A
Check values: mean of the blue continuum 15.9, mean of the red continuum 16.3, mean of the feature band 15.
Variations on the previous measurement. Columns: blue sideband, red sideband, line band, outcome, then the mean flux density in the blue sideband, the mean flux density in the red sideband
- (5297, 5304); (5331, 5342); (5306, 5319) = -1.7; 13.9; 14.1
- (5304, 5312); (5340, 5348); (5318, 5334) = 1.0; 15.6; 15.2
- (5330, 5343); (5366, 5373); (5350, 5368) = -1.9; 14.2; 14.5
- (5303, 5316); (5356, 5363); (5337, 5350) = 0.8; 15.8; 16.3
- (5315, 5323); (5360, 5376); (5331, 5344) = 0.7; 15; 15.2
